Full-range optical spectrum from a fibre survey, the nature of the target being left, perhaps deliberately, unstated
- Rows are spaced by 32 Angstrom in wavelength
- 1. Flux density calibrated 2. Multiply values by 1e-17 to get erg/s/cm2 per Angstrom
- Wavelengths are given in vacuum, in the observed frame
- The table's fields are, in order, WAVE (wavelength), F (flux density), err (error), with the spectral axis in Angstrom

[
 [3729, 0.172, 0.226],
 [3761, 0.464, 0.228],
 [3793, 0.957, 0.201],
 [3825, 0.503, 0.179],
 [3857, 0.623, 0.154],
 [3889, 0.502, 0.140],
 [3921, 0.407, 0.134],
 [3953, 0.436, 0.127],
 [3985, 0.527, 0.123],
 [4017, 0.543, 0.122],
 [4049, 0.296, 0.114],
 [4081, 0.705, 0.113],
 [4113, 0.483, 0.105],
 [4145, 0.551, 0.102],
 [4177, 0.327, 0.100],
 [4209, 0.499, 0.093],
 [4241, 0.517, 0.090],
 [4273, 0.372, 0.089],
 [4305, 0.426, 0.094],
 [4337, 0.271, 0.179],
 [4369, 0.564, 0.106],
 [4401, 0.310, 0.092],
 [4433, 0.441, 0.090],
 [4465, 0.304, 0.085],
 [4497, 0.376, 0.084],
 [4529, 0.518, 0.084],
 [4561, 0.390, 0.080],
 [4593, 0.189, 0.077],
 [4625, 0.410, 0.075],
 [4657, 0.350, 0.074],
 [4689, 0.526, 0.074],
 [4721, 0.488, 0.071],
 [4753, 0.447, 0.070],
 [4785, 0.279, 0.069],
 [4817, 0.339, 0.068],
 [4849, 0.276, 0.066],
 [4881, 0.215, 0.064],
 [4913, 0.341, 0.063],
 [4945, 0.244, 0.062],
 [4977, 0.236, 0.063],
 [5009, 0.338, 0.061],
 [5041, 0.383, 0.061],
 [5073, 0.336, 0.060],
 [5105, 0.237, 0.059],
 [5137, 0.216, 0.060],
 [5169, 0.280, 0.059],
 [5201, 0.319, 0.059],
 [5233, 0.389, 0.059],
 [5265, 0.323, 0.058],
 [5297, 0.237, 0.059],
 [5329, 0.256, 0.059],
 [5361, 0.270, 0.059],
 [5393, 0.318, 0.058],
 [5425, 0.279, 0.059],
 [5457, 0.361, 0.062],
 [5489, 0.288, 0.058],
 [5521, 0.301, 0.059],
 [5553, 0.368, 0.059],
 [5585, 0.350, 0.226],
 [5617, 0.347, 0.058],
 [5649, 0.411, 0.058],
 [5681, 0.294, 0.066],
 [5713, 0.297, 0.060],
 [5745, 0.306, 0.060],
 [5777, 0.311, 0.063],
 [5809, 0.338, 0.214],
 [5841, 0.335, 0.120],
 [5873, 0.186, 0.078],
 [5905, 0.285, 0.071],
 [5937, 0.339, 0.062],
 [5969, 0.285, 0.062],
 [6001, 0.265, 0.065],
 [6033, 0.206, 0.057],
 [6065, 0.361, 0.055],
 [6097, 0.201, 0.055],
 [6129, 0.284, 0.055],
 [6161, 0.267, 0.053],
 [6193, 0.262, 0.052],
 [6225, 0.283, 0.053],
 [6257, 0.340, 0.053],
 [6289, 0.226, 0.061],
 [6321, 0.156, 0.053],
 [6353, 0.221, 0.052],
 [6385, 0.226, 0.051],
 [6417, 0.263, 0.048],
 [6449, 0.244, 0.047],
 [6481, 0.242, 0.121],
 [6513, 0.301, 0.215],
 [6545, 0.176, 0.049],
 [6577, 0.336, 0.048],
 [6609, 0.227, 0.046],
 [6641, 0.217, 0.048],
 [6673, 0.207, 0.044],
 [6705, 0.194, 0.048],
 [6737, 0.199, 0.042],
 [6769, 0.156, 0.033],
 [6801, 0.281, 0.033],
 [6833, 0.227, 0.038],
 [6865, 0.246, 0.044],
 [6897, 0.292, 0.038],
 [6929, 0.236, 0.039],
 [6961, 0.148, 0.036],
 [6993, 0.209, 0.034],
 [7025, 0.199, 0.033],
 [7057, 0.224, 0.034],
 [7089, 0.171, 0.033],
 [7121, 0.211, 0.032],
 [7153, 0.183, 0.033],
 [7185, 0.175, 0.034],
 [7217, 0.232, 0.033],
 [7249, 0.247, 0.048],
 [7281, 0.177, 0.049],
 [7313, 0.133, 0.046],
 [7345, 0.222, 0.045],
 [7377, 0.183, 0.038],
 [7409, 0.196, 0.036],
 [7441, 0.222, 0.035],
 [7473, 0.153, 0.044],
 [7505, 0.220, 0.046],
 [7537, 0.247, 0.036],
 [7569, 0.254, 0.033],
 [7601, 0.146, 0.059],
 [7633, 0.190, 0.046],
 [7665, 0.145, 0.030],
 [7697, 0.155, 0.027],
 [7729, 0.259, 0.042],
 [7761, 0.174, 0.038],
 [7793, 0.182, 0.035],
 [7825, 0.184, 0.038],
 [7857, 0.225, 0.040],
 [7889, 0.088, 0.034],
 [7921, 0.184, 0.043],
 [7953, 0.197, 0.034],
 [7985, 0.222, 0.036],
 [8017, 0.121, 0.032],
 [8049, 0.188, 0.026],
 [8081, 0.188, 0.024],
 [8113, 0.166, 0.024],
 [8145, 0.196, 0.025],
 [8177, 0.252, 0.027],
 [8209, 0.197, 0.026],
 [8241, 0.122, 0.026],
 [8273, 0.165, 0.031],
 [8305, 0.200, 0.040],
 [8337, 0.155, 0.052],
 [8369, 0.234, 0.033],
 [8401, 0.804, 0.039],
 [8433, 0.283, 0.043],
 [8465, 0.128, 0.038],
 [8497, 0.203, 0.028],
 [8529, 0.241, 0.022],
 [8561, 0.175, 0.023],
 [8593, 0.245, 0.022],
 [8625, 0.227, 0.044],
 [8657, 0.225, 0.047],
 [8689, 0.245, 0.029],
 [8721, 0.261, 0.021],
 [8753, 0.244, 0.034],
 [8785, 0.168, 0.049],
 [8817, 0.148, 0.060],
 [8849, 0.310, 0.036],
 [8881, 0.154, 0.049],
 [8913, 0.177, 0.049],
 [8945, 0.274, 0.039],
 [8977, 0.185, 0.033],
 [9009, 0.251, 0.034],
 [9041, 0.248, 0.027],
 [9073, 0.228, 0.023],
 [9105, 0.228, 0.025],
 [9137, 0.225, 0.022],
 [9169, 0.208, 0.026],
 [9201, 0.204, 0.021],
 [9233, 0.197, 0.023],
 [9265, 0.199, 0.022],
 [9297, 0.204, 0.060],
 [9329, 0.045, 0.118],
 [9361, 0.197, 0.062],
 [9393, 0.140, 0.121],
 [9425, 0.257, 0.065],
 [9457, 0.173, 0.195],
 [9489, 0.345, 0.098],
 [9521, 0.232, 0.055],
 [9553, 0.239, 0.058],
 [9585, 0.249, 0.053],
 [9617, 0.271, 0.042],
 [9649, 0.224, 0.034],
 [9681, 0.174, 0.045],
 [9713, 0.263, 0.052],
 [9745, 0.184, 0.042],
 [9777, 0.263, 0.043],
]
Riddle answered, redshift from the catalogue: 1.256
